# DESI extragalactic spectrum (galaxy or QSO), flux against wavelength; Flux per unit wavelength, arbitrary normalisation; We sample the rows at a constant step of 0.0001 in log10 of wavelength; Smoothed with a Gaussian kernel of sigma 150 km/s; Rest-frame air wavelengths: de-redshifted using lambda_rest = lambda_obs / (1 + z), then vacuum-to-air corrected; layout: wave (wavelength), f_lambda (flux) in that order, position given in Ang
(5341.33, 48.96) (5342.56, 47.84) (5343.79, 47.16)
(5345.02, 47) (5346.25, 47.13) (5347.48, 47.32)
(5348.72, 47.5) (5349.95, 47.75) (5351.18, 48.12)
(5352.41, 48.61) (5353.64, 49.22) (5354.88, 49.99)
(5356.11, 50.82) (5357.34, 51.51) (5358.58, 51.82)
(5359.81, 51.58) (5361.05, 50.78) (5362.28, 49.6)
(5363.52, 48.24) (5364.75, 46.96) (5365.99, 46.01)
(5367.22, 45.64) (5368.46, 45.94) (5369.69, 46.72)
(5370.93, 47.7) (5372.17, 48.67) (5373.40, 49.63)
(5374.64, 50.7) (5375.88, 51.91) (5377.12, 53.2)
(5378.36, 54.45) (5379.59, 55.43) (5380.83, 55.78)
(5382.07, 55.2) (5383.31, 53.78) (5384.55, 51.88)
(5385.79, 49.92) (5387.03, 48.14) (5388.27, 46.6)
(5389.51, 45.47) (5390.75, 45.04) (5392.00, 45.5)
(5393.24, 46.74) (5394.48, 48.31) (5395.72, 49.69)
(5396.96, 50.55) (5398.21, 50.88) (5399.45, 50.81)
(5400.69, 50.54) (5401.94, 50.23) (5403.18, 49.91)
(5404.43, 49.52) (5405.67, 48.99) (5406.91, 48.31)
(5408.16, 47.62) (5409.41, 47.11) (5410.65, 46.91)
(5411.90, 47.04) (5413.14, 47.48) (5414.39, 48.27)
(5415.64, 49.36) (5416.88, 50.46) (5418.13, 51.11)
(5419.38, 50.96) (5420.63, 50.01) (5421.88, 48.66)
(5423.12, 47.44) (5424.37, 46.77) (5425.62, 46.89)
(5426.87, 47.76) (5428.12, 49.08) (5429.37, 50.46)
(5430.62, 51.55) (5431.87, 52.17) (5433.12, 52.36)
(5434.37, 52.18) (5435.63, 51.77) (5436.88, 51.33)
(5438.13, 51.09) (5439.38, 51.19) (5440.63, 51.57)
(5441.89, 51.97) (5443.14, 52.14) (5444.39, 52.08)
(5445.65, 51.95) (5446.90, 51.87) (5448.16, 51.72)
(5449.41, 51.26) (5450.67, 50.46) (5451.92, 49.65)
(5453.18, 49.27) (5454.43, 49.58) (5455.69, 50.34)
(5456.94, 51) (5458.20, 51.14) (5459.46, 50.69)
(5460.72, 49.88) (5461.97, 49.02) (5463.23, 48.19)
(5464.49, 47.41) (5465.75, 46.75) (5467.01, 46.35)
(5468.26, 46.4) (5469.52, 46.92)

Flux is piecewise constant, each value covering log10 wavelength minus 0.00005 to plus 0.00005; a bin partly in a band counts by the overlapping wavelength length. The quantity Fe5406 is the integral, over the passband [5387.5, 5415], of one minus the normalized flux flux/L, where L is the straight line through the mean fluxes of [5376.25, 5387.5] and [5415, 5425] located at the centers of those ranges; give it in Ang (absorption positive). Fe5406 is 1.58 Ang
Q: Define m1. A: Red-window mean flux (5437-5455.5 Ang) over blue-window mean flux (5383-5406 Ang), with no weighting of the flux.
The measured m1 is 1.0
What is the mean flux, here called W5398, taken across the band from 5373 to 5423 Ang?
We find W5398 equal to 49.8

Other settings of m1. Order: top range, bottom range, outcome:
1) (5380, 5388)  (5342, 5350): 1.10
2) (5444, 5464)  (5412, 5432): 1.03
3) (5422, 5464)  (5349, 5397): 1.02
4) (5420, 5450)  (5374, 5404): 1.00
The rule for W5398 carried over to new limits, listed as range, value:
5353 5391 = 50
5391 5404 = 49.2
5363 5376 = 47.9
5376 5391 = 51.4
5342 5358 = 48.5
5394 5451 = 50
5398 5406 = 50.1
